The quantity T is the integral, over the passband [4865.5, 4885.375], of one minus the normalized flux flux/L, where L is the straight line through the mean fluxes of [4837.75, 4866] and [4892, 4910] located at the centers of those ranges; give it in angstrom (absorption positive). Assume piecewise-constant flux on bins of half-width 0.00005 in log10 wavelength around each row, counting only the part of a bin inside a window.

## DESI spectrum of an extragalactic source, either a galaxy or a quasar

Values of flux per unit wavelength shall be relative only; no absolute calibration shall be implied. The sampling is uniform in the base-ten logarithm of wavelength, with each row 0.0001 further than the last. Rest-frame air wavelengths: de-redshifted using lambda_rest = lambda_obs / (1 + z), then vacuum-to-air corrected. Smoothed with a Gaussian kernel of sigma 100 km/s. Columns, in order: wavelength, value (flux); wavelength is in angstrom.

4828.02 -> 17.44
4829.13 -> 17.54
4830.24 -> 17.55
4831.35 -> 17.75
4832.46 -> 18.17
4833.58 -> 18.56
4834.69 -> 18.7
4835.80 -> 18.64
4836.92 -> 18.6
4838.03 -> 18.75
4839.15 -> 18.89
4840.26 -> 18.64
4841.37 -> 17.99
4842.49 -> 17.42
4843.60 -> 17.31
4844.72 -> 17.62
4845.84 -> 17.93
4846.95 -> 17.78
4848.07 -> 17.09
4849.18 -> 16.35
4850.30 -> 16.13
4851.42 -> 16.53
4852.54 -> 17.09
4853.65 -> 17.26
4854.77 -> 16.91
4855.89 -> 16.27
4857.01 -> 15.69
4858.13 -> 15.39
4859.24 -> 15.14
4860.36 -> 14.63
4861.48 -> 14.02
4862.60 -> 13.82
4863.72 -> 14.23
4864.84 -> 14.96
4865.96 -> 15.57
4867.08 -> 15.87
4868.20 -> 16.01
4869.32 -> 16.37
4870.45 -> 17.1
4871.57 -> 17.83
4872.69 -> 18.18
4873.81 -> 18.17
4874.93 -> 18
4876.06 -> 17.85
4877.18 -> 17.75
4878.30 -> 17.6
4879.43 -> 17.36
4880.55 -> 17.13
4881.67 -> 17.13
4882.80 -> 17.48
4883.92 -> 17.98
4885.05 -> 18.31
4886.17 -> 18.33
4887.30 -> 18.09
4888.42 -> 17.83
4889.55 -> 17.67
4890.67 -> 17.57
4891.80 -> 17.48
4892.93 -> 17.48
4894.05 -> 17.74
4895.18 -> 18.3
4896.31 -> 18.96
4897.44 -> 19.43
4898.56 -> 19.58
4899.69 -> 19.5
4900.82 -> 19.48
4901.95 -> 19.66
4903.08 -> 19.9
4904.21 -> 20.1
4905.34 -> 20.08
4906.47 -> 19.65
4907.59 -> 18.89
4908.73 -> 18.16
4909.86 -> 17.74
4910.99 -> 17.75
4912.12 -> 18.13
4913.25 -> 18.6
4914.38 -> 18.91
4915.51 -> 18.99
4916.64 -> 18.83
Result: 0.5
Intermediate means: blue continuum 16.5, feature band 17.3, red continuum 19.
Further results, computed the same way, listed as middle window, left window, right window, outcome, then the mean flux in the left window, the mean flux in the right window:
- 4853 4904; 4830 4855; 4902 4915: 3.1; 17.7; 18.9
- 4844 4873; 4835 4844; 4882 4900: 3.3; 18.3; 18.2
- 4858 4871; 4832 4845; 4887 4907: 2.3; 18.3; 18.8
